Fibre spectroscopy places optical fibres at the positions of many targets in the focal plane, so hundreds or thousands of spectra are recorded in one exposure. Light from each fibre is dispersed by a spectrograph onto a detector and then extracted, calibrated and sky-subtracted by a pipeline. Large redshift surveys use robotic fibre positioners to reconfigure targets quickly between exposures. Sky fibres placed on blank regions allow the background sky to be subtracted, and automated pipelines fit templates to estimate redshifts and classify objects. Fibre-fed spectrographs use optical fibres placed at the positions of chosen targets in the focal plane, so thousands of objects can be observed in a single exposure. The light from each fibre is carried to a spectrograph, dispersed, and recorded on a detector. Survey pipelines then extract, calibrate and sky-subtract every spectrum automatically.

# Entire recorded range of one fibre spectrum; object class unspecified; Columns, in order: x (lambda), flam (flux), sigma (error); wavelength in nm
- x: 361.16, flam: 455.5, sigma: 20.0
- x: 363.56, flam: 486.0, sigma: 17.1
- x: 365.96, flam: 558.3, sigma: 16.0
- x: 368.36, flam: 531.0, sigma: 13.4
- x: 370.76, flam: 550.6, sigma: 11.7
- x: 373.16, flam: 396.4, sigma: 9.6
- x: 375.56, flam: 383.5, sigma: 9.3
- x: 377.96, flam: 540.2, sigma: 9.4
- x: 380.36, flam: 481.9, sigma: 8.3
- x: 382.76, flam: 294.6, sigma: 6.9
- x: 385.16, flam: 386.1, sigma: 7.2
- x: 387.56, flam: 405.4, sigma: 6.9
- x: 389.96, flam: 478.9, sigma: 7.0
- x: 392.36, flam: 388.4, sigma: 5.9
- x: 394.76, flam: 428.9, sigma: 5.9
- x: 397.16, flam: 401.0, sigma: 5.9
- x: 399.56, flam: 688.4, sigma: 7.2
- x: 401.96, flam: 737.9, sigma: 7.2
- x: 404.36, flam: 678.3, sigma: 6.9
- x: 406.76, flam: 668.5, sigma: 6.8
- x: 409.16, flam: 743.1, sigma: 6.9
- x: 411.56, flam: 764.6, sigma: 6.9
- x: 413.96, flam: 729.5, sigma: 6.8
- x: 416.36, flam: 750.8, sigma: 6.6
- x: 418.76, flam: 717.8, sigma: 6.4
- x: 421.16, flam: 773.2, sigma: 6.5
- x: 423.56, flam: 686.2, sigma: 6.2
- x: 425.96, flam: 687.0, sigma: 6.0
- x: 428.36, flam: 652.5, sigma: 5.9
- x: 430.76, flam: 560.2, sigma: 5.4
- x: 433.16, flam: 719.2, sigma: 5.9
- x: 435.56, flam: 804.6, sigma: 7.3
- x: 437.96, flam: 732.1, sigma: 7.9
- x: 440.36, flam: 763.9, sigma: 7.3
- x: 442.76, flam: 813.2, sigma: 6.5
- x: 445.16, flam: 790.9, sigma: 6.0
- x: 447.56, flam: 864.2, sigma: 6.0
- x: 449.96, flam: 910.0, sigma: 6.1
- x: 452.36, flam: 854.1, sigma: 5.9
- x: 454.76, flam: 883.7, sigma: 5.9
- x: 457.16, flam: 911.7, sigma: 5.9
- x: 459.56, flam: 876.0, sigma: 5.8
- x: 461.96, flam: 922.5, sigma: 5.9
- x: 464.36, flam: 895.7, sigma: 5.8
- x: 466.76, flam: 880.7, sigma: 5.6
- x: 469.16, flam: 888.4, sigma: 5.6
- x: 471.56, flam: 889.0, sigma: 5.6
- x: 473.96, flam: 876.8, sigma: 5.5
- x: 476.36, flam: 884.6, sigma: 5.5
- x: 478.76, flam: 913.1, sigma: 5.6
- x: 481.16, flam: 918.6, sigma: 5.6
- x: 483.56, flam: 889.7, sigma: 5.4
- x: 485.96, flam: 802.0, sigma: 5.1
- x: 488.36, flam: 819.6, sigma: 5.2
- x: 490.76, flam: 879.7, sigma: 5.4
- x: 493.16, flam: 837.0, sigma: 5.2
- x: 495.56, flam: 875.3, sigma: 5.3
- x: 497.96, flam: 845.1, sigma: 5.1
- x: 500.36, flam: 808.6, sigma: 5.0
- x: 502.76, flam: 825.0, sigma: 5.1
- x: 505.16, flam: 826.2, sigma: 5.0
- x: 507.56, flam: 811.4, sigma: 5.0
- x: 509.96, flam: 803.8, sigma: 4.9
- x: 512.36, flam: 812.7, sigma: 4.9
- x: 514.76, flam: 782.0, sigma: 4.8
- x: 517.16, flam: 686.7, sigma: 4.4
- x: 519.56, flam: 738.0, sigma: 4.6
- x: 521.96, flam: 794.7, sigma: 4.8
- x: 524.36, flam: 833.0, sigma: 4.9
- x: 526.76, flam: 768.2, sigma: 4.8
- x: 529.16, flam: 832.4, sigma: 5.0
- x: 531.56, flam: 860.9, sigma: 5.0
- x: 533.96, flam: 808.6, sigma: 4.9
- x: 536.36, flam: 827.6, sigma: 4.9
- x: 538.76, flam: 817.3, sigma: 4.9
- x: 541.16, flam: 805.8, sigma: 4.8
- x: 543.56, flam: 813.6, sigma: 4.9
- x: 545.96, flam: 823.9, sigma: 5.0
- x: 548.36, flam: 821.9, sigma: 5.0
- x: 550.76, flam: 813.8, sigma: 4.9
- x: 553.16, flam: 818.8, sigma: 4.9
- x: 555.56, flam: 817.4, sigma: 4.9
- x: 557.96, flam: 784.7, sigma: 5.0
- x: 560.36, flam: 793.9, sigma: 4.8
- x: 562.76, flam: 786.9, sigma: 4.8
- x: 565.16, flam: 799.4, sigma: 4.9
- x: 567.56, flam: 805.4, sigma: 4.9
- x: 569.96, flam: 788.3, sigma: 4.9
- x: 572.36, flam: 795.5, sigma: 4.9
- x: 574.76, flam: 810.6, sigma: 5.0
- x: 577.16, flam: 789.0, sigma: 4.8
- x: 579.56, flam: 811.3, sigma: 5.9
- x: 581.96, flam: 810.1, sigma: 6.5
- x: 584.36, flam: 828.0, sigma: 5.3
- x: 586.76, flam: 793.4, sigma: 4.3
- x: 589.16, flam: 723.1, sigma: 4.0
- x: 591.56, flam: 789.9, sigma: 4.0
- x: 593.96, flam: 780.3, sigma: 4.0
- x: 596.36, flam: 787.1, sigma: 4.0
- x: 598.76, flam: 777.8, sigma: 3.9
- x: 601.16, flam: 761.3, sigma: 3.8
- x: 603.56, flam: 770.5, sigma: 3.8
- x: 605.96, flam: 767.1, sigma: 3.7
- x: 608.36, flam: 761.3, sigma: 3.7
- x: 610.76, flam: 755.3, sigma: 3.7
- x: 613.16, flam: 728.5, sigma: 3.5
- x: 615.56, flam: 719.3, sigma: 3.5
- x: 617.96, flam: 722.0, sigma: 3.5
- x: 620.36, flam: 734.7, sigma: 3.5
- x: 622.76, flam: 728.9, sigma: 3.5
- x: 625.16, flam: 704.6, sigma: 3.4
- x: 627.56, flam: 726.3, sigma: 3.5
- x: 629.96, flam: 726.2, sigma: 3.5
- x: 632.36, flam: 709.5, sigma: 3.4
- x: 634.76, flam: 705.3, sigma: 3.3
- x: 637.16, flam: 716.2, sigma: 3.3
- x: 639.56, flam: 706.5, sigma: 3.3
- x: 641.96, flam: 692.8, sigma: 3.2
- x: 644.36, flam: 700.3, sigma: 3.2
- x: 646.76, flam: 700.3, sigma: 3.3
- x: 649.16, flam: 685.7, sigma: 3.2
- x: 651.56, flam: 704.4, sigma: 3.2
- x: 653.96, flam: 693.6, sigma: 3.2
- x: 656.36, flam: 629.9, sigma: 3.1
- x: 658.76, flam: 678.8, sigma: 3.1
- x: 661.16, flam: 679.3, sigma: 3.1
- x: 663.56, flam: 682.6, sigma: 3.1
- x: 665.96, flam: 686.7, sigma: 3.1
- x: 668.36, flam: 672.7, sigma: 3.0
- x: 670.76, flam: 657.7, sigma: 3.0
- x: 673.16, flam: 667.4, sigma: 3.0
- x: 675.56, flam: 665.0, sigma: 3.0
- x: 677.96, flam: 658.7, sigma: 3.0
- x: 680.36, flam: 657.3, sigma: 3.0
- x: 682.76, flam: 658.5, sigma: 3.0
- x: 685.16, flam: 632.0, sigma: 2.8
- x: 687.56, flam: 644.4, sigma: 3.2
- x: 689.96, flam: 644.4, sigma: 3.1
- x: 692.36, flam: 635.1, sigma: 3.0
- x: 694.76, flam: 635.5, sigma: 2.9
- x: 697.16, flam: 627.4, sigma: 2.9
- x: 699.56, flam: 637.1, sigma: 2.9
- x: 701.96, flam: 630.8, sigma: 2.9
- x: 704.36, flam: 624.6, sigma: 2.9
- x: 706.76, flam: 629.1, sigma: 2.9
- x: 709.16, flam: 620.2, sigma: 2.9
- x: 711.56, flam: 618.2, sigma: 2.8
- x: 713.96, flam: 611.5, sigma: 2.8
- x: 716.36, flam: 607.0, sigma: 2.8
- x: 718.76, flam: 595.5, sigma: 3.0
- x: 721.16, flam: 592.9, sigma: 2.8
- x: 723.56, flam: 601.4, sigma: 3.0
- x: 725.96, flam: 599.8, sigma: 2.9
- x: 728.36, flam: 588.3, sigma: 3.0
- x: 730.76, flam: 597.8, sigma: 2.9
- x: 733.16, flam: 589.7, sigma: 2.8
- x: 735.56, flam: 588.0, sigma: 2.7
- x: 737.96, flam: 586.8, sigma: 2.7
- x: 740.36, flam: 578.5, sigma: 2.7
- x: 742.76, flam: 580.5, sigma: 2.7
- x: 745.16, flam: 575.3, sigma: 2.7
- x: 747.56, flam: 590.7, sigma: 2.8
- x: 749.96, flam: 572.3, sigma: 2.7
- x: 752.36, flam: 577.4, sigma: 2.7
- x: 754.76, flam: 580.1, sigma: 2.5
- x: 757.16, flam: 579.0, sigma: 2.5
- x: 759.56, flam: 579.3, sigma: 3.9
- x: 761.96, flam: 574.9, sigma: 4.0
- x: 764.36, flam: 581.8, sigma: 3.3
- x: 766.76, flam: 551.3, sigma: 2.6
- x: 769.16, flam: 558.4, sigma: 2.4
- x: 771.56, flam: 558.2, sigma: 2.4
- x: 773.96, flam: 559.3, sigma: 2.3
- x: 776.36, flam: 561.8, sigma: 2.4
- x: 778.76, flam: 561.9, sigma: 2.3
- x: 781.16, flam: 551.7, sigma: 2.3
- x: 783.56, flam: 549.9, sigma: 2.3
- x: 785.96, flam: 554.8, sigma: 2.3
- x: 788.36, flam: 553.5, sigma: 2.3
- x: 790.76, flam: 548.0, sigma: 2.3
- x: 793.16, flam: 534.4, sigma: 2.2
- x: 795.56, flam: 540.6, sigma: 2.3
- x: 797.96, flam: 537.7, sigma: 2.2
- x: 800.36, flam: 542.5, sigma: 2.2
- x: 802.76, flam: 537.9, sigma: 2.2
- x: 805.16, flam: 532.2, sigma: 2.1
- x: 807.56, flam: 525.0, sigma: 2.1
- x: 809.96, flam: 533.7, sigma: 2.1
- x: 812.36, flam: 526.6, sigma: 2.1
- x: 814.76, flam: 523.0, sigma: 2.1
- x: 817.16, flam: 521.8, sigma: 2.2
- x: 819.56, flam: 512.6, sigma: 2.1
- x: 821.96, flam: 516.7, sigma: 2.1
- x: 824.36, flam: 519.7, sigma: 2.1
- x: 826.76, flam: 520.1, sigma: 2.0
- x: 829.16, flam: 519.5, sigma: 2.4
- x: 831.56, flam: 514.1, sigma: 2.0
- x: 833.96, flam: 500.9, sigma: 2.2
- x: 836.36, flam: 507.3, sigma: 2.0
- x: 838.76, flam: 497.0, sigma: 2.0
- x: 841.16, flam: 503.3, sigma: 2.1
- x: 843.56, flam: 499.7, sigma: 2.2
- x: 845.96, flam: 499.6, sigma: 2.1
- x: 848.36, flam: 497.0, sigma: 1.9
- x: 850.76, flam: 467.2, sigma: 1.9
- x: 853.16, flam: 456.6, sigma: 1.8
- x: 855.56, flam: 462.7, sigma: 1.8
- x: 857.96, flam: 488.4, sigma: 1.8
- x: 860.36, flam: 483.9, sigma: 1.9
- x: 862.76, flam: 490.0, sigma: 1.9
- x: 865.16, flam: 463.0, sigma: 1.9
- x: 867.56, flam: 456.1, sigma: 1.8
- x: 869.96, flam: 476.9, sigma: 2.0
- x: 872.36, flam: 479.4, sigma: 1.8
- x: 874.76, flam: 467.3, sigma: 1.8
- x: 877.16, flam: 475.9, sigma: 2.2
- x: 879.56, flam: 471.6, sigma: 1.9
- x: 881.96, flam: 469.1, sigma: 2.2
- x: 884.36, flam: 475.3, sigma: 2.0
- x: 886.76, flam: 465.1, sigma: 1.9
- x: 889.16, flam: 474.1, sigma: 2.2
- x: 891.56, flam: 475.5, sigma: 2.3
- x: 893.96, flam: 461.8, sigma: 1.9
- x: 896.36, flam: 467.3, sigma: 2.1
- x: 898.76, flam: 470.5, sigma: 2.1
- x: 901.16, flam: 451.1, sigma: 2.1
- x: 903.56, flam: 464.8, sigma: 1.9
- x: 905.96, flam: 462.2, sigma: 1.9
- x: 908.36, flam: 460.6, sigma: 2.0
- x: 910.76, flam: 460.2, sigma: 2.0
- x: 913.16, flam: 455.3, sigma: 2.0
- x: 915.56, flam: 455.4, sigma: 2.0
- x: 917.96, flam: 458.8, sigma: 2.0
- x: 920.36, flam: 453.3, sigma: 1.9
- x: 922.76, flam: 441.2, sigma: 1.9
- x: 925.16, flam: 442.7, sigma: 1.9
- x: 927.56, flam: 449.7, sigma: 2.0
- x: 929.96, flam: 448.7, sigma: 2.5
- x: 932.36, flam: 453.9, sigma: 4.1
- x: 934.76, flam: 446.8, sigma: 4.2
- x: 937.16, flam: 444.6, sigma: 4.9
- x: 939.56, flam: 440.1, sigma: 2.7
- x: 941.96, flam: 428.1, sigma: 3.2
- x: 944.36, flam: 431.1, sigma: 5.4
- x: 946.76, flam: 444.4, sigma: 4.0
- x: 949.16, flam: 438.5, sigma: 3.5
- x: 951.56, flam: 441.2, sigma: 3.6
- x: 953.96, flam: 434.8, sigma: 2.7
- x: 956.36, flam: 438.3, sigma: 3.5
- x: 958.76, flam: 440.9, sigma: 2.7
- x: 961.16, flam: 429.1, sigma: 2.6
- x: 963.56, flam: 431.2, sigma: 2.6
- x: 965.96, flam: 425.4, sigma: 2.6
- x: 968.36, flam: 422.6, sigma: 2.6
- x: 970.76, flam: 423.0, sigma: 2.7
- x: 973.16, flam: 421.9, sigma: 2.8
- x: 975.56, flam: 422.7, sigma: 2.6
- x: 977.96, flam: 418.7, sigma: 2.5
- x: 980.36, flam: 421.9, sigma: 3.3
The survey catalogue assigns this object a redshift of 0.000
